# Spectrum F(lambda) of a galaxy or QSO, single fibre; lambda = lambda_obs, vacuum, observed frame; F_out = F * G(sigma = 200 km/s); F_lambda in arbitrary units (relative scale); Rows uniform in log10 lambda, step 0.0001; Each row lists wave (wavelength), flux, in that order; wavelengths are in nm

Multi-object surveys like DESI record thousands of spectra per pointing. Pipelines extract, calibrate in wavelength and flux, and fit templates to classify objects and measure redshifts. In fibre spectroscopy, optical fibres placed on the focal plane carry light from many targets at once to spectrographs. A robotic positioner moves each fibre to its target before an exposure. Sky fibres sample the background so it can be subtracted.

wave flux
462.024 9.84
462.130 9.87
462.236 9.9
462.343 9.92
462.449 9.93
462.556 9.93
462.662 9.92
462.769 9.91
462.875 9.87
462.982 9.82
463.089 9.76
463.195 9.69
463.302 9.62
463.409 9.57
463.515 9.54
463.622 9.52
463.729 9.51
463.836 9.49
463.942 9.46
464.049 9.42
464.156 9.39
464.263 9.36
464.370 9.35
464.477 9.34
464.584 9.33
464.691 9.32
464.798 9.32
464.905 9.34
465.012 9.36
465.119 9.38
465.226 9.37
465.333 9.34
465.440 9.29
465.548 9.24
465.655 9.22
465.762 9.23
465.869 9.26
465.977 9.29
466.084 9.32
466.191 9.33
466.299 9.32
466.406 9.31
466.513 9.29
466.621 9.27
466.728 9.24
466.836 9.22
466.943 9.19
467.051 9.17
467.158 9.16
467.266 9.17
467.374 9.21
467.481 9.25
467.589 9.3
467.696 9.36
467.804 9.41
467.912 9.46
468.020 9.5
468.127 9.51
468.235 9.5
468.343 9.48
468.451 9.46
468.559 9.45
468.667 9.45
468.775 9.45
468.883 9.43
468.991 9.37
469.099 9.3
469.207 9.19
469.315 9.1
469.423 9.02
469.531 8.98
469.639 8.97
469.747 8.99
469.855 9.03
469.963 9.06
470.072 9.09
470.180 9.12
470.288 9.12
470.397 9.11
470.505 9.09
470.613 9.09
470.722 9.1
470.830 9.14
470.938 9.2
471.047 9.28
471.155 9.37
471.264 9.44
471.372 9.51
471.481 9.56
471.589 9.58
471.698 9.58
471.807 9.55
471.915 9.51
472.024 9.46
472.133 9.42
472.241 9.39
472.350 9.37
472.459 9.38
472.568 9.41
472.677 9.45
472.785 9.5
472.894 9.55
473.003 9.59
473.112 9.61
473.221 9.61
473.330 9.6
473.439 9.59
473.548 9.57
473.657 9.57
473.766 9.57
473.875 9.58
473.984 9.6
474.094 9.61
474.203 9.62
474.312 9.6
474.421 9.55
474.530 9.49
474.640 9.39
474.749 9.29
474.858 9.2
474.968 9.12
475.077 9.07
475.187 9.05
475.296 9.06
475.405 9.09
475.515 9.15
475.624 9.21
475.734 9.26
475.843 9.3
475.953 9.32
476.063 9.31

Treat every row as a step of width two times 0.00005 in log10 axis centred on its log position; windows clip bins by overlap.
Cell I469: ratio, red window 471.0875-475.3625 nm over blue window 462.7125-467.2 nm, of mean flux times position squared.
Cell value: 1.0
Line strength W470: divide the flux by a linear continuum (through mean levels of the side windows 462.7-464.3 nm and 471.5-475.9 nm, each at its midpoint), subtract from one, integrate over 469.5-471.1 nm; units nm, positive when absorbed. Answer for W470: 0.07 nm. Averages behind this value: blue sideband 9.6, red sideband 9.43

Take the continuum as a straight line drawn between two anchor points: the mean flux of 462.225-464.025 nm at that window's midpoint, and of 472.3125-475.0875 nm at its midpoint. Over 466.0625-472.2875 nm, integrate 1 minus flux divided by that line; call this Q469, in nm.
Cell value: 0.19 nm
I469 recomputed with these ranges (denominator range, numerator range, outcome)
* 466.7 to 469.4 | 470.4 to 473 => 1.02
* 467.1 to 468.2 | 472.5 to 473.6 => 1.05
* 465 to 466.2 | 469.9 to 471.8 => 1.02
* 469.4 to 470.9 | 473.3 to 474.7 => 1.07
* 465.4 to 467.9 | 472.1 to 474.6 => 1.06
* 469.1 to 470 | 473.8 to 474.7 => 1.07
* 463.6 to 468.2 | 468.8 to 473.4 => 1.02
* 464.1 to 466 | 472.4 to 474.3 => 1.06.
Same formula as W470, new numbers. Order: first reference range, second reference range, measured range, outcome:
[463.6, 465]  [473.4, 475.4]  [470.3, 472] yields 0.01 nm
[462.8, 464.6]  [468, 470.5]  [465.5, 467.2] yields 0.03 nm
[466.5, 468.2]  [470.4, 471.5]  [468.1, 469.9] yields 0.00 nm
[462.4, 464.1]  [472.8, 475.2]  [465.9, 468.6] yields 0.08 nm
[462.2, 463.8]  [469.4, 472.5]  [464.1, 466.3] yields 0.07 nm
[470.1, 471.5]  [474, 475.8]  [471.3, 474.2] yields -0.08 nm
